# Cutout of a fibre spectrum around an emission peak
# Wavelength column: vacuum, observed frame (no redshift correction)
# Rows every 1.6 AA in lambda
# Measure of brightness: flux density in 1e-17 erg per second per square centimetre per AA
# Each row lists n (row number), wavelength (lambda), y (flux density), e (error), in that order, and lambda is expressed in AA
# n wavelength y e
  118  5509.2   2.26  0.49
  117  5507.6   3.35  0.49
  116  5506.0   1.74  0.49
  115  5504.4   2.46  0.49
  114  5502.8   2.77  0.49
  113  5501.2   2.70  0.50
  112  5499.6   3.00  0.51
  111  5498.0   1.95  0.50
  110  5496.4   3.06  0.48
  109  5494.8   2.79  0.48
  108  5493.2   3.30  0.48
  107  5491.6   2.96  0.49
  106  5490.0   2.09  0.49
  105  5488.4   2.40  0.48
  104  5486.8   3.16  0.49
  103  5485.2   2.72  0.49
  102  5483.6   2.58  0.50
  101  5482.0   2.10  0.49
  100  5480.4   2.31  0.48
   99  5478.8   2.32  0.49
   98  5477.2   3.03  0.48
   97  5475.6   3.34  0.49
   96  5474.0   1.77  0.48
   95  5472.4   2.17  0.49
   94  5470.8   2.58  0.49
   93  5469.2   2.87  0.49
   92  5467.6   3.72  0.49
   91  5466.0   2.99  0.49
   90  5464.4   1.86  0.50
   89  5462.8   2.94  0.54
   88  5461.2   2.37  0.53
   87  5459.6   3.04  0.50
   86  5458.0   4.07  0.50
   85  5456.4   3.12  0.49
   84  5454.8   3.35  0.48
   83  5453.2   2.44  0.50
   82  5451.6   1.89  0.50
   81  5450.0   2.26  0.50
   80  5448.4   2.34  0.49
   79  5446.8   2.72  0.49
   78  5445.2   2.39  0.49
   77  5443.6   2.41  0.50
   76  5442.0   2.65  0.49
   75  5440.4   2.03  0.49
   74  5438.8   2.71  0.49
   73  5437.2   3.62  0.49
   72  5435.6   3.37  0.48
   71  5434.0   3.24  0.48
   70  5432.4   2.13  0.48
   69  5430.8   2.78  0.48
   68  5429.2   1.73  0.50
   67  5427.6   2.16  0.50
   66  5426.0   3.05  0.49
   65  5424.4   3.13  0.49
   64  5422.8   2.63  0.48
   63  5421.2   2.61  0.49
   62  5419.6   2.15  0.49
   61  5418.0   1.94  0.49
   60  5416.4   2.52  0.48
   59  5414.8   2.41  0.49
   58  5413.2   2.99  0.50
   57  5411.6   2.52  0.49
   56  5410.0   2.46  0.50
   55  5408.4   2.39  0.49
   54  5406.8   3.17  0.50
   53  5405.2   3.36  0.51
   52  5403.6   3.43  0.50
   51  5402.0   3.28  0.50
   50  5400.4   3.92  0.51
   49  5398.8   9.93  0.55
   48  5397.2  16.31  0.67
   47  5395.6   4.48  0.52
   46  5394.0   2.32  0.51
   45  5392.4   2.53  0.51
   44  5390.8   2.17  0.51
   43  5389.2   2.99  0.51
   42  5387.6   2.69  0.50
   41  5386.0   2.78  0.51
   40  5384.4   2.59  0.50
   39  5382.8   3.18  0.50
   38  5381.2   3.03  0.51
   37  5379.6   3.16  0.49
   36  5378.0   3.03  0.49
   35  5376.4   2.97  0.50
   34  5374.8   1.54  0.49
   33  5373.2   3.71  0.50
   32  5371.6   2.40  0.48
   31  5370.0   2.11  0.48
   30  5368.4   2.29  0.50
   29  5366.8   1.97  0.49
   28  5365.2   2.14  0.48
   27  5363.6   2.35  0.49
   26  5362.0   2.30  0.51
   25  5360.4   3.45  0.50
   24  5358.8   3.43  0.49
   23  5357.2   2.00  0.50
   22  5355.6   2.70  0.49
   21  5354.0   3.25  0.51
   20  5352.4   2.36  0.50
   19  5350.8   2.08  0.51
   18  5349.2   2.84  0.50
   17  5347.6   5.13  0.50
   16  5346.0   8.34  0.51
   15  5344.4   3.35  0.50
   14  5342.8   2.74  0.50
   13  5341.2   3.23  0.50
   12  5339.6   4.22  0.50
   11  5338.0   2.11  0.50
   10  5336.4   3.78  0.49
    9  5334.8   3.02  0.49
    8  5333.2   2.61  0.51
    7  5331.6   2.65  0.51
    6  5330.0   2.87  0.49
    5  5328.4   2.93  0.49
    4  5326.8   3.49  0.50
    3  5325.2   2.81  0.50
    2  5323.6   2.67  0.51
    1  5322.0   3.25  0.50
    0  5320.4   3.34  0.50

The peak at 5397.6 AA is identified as [O III]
